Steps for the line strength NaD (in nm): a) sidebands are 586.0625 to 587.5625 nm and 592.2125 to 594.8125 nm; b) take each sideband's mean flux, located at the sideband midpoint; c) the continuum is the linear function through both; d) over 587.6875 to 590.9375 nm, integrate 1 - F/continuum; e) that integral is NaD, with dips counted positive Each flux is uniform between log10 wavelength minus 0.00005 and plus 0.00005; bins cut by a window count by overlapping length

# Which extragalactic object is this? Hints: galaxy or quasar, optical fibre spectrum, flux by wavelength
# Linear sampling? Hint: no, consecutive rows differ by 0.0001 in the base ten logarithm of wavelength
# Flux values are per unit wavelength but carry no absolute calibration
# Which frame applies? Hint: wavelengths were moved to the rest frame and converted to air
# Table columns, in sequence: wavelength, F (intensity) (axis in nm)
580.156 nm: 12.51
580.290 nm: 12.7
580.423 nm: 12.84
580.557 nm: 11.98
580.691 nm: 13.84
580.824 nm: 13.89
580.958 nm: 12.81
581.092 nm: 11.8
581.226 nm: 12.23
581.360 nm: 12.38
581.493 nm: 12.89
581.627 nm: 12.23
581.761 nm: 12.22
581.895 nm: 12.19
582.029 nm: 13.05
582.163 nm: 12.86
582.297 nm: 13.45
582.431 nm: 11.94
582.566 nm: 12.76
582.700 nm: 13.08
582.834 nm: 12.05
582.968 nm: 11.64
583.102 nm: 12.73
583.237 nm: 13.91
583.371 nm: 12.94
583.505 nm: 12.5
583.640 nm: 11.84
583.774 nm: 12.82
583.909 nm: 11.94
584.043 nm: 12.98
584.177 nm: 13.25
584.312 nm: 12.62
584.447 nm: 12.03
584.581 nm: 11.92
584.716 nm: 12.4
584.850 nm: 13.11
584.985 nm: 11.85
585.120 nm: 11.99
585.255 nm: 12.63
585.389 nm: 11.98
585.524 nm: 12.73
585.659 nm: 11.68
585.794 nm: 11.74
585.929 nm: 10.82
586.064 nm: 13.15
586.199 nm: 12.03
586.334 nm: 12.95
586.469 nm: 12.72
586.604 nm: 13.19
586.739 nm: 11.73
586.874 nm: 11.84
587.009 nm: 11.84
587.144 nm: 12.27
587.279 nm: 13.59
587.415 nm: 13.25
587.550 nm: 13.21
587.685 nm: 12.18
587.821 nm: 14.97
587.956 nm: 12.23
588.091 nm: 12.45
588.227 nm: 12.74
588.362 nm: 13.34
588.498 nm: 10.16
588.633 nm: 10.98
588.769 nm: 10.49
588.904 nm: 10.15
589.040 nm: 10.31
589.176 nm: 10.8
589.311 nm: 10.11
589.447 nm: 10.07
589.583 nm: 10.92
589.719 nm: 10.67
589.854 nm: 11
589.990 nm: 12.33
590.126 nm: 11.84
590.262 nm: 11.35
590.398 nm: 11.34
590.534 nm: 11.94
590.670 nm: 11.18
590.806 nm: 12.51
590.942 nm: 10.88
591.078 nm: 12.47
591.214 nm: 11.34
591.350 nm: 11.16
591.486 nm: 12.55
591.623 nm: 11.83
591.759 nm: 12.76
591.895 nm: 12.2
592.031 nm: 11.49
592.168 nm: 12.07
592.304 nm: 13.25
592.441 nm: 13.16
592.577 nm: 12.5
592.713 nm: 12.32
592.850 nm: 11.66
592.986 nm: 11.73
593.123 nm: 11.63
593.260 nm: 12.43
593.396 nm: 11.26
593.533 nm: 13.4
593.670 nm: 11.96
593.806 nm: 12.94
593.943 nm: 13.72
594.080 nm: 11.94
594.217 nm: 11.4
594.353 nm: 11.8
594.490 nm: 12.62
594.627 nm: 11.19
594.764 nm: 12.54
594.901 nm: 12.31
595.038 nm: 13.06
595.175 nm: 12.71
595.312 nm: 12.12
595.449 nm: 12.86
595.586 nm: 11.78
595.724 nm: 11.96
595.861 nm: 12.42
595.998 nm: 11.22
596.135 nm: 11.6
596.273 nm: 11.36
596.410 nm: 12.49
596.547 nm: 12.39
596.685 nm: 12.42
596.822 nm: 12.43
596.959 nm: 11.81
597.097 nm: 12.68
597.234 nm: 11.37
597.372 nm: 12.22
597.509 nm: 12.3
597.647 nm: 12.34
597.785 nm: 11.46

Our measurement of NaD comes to 0.26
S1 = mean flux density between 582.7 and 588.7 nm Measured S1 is 12.4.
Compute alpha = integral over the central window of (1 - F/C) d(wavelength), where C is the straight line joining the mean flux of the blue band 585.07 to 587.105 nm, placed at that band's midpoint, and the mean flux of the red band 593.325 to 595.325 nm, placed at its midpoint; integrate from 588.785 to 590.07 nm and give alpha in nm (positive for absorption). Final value 0.16 nm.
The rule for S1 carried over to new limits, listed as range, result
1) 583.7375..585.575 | 12.4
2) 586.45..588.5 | 12.7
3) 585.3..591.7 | 11.9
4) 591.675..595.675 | 12.3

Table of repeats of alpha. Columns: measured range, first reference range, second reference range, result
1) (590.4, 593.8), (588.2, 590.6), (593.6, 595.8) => -0.10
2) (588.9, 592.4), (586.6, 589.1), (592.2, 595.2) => 0.20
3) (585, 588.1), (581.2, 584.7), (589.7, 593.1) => -0.05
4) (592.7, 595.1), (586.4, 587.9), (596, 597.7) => 0.02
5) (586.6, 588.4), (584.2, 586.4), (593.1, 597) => -0.08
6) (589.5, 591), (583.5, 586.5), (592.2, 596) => 0.11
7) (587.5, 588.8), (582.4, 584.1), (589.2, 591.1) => -0.07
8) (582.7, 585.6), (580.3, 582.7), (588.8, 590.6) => -0.08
